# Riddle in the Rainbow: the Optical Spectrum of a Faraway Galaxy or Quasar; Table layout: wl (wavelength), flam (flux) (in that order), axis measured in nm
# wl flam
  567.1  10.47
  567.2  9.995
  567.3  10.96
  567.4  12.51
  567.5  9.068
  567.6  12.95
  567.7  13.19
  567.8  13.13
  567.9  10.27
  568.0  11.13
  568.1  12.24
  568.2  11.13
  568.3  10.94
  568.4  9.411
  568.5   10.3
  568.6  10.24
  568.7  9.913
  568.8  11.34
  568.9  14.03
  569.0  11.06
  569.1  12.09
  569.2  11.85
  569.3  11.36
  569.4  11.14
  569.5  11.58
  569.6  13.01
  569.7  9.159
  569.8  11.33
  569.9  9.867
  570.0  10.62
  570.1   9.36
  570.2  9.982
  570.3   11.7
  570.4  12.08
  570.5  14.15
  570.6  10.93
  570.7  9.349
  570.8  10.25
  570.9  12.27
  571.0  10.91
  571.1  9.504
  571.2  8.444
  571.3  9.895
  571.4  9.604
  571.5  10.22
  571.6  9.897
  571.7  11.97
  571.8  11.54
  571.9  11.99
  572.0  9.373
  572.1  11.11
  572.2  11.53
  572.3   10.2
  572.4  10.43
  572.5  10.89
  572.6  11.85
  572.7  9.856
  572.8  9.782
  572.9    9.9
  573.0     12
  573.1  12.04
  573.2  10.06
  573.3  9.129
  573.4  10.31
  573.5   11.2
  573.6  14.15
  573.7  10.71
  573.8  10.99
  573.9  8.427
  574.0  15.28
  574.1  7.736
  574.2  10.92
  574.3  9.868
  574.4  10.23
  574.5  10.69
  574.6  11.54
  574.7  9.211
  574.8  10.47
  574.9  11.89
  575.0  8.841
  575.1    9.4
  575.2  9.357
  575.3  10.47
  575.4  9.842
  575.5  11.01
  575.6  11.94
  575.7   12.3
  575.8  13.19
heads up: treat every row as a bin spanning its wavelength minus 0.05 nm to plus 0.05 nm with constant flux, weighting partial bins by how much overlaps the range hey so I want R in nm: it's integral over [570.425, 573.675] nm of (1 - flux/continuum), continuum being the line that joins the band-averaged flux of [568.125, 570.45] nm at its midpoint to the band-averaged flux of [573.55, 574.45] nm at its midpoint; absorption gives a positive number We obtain 0.06 nm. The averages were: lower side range 11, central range 10.8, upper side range 10.9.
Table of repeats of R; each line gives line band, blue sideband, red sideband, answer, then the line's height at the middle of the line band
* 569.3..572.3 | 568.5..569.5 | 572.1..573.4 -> 0.07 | 11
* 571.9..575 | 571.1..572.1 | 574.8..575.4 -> -0.17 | 10.2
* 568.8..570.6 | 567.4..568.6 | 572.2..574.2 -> -0.05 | 11.1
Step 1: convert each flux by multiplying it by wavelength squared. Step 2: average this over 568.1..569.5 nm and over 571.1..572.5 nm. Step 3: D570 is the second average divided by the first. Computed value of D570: 0.9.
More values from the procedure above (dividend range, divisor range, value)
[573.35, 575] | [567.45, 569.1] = 0.98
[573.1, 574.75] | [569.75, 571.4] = 1.02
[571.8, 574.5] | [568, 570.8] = 0.98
